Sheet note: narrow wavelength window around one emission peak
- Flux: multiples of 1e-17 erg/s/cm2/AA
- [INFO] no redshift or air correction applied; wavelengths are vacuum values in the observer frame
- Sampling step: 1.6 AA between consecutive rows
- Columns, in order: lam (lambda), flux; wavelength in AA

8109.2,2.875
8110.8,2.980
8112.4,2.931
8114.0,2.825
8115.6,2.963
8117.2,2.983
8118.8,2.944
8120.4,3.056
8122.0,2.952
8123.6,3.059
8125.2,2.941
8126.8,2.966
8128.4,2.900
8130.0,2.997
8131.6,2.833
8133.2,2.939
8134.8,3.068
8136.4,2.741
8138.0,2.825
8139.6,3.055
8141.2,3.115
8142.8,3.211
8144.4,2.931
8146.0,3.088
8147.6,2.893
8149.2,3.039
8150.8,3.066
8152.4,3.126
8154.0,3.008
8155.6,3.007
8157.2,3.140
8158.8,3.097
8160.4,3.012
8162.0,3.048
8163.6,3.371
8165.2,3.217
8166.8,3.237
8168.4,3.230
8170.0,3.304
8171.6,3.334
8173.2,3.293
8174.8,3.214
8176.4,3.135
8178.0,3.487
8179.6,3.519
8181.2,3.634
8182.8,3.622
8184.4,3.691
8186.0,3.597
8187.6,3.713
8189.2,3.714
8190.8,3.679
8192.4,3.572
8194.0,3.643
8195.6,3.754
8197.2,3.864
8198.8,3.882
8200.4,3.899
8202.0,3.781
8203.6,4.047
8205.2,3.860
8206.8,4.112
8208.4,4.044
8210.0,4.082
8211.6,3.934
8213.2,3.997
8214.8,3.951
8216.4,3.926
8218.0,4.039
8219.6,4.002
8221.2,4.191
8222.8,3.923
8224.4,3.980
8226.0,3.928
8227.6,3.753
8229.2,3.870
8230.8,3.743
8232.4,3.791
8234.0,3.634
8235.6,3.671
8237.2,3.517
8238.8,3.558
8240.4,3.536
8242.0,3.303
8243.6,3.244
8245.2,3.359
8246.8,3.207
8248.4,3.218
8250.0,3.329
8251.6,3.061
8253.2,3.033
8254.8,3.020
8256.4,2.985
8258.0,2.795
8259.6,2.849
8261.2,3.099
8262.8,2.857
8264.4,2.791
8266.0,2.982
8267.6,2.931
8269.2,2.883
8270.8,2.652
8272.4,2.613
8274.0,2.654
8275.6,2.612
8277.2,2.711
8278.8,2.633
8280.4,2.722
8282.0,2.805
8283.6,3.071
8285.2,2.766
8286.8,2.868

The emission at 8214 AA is Mg II 2798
